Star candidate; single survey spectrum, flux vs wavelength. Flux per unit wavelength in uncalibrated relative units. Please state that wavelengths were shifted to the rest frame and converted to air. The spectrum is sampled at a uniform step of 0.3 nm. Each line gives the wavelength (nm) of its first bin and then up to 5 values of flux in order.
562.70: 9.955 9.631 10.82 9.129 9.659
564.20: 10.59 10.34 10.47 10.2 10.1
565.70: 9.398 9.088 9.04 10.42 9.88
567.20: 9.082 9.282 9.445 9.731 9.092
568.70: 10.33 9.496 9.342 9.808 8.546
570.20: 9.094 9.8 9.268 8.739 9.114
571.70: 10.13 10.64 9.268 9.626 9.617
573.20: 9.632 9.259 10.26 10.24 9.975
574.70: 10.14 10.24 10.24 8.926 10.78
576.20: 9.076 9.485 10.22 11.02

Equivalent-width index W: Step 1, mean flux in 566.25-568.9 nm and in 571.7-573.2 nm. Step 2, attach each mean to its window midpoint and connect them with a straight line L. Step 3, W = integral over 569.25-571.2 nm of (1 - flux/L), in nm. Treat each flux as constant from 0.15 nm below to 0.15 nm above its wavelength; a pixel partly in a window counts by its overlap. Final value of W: 0.10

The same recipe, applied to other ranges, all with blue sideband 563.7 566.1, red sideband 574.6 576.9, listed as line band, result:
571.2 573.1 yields 0.04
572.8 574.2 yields 0.01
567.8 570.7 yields 0.14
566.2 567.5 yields 0.05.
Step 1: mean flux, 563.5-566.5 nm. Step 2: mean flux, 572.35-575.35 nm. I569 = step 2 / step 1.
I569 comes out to 1.01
